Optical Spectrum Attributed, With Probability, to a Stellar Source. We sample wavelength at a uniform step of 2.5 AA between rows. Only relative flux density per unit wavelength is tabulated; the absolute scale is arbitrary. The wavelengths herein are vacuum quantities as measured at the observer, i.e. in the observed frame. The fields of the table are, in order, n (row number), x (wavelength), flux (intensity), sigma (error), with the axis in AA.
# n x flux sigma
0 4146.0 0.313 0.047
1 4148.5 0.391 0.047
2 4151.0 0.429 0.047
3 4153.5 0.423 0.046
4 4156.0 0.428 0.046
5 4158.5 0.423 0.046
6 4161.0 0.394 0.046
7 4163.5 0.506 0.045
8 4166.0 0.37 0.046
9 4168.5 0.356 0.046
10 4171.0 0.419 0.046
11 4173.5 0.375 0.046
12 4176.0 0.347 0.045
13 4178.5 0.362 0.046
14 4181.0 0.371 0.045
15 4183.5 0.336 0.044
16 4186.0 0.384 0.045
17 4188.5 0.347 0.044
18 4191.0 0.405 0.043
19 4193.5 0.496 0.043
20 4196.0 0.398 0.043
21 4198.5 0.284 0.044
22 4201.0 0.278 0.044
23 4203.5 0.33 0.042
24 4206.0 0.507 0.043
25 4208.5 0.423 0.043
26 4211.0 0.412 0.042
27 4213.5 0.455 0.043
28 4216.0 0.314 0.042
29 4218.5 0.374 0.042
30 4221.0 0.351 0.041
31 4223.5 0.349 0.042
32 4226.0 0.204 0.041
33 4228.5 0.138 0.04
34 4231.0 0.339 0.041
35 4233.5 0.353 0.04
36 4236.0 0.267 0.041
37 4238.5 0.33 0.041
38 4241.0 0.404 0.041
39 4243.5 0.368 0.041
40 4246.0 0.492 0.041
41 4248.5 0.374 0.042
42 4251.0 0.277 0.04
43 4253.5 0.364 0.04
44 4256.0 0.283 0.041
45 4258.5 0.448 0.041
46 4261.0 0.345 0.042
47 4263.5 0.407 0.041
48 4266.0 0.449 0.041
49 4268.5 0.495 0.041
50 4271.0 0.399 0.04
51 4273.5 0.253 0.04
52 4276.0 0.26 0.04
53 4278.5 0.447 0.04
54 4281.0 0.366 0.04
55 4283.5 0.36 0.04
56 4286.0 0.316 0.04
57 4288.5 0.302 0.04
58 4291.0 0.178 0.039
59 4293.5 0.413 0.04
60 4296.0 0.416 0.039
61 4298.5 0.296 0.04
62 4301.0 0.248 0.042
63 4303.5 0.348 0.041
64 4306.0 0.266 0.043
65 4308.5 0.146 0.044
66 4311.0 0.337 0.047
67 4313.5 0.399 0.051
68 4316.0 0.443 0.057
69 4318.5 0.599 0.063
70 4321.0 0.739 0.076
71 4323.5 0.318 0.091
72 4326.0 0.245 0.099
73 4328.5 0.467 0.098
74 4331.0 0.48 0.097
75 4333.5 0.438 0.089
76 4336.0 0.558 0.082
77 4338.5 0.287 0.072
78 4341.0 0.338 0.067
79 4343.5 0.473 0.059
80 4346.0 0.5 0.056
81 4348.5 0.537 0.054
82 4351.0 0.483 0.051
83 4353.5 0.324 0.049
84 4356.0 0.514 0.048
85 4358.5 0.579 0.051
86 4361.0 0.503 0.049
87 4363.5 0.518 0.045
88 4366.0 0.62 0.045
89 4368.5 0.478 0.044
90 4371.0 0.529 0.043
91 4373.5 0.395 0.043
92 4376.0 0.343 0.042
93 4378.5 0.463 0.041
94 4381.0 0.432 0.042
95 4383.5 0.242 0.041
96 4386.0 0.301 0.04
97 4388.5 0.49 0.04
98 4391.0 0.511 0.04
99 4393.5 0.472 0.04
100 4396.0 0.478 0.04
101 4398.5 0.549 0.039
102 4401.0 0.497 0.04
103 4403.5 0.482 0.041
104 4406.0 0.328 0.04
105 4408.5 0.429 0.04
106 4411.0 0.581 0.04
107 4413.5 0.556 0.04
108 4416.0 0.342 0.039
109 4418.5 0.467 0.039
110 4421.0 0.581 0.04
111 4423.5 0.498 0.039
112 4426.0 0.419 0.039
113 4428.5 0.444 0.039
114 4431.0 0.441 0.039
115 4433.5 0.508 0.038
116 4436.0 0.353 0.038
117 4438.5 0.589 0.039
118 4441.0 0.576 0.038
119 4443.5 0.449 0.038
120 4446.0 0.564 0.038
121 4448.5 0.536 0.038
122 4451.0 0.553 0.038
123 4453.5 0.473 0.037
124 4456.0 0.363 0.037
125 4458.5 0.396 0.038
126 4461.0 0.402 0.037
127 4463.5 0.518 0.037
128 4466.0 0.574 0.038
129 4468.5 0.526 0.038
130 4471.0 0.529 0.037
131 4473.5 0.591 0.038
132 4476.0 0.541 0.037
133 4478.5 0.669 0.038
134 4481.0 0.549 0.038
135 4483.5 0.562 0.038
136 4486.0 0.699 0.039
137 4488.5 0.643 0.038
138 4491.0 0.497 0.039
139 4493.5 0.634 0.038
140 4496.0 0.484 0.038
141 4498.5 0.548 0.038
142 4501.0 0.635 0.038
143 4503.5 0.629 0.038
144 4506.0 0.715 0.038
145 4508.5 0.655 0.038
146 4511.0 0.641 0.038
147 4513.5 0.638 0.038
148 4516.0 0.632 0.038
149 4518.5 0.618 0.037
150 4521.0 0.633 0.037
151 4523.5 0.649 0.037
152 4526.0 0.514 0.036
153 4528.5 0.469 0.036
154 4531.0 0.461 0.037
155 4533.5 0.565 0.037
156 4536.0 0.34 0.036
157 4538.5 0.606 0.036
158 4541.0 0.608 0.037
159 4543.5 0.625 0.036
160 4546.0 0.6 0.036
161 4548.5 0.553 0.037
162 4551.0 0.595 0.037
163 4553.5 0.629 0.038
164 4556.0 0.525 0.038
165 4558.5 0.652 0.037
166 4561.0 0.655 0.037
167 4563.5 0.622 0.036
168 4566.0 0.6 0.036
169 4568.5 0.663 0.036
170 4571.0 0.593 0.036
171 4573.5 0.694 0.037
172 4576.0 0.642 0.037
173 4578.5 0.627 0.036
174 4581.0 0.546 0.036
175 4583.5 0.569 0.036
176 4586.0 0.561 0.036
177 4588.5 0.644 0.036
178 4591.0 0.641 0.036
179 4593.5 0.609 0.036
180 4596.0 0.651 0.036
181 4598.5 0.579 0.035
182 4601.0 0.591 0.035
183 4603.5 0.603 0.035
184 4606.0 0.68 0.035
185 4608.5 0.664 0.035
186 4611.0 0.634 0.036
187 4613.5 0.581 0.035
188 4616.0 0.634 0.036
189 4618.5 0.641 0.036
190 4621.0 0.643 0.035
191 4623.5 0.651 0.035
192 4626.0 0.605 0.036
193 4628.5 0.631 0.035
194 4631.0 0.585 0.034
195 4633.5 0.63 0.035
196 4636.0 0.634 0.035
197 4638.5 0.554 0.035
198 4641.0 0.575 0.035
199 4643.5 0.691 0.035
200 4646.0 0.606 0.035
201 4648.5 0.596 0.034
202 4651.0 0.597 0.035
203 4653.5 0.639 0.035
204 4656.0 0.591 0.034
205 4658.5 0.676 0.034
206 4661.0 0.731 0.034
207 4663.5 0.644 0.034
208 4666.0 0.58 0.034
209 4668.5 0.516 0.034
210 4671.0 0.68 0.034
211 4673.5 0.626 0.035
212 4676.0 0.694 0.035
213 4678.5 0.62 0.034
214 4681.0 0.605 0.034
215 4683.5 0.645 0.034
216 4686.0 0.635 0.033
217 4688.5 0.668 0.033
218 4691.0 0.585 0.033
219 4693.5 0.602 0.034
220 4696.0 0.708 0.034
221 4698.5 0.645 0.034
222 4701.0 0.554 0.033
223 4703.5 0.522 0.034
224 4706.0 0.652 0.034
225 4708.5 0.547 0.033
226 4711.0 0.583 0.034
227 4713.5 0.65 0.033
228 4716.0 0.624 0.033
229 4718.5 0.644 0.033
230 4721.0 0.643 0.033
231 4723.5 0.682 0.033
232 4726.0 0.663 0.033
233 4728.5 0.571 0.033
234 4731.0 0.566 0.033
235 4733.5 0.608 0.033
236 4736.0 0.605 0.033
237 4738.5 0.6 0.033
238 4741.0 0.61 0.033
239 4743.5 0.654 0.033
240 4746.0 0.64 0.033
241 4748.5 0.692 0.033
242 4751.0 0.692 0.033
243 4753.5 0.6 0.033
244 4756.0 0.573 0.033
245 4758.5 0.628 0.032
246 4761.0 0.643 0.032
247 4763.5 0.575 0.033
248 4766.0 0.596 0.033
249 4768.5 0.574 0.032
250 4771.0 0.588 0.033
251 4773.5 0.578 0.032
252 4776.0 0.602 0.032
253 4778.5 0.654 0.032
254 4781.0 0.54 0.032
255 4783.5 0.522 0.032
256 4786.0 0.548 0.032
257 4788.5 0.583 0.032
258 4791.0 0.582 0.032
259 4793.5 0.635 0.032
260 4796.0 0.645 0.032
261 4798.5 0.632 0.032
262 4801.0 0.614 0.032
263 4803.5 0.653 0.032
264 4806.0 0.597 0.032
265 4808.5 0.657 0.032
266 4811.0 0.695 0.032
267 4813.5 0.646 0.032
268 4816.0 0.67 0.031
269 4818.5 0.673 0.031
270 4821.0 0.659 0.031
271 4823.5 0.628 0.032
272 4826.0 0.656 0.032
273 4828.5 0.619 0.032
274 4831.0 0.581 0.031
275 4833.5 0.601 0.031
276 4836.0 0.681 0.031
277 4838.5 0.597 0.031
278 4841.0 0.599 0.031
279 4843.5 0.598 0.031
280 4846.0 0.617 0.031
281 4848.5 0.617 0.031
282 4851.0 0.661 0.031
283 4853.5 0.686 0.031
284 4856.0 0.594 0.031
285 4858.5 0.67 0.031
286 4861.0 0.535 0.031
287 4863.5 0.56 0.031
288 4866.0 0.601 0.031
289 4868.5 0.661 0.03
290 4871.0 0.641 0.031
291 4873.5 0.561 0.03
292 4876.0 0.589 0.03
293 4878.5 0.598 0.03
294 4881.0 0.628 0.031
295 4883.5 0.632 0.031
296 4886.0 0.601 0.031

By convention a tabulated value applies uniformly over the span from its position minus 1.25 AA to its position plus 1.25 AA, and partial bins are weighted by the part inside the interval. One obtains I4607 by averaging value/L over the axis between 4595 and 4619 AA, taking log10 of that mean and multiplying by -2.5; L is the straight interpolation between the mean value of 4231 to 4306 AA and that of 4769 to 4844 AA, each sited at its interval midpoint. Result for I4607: -0.20 mag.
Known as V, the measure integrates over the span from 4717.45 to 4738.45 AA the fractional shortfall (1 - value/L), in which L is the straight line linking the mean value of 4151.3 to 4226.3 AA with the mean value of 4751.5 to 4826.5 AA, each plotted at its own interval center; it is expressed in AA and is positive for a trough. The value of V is -1.1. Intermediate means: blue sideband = 0.384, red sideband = 0.615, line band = 0.621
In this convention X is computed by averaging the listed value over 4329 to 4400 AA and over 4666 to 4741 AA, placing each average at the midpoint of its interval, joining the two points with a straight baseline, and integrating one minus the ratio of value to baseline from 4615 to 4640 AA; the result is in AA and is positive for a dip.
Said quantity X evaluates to -1.6 AA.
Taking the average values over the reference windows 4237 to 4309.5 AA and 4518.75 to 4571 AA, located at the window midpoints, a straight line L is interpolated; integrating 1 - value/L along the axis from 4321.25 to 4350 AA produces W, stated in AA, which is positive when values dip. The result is -2.4 AA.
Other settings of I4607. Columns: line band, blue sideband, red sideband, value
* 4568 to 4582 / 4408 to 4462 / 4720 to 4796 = -0.172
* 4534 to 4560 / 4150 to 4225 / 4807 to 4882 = -0.111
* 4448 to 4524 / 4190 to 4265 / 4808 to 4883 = -0.209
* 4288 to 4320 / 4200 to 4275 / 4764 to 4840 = 0.144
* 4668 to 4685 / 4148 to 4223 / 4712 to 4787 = -0.086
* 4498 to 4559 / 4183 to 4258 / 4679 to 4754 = -0.133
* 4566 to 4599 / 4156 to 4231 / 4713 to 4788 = -0.148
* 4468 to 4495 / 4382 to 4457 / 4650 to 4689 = -0.151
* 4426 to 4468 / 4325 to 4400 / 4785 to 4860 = 0.006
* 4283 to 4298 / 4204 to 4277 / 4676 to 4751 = 0.183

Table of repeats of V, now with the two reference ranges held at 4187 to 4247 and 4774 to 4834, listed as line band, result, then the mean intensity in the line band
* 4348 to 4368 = -4.07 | 0.508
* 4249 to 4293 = 3.55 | 0.351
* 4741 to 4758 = -1.23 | 0.639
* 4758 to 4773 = 0.12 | 0.598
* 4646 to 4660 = -1.71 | 0.621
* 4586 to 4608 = -3.94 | 0.622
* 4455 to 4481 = -2.38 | 0.514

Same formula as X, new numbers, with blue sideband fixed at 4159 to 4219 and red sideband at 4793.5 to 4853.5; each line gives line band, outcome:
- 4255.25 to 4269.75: 0.22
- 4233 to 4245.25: 1.68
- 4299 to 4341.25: 4.52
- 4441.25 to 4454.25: -0.90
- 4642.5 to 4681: -3.99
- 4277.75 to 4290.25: 2.23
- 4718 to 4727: -0.95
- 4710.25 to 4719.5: -0.53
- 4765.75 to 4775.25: 0.48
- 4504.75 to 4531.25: -4.76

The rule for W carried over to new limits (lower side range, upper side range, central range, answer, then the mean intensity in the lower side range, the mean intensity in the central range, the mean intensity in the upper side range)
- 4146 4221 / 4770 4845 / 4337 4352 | 0.36 AA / 0.389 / 0.438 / 0.618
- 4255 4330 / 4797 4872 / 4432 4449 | -2.70 AA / 0.367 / 0.509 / 0.63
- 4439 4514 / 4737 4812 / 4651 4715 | -2.89 AA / 0.559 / 0.623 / 0.613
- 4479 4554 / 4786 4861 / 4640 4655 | -0.29 AA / 0.588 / 0.618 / 0.63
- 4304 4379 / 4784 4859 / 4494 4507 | -2.51 AA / 0.443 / 0.602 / 0.628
